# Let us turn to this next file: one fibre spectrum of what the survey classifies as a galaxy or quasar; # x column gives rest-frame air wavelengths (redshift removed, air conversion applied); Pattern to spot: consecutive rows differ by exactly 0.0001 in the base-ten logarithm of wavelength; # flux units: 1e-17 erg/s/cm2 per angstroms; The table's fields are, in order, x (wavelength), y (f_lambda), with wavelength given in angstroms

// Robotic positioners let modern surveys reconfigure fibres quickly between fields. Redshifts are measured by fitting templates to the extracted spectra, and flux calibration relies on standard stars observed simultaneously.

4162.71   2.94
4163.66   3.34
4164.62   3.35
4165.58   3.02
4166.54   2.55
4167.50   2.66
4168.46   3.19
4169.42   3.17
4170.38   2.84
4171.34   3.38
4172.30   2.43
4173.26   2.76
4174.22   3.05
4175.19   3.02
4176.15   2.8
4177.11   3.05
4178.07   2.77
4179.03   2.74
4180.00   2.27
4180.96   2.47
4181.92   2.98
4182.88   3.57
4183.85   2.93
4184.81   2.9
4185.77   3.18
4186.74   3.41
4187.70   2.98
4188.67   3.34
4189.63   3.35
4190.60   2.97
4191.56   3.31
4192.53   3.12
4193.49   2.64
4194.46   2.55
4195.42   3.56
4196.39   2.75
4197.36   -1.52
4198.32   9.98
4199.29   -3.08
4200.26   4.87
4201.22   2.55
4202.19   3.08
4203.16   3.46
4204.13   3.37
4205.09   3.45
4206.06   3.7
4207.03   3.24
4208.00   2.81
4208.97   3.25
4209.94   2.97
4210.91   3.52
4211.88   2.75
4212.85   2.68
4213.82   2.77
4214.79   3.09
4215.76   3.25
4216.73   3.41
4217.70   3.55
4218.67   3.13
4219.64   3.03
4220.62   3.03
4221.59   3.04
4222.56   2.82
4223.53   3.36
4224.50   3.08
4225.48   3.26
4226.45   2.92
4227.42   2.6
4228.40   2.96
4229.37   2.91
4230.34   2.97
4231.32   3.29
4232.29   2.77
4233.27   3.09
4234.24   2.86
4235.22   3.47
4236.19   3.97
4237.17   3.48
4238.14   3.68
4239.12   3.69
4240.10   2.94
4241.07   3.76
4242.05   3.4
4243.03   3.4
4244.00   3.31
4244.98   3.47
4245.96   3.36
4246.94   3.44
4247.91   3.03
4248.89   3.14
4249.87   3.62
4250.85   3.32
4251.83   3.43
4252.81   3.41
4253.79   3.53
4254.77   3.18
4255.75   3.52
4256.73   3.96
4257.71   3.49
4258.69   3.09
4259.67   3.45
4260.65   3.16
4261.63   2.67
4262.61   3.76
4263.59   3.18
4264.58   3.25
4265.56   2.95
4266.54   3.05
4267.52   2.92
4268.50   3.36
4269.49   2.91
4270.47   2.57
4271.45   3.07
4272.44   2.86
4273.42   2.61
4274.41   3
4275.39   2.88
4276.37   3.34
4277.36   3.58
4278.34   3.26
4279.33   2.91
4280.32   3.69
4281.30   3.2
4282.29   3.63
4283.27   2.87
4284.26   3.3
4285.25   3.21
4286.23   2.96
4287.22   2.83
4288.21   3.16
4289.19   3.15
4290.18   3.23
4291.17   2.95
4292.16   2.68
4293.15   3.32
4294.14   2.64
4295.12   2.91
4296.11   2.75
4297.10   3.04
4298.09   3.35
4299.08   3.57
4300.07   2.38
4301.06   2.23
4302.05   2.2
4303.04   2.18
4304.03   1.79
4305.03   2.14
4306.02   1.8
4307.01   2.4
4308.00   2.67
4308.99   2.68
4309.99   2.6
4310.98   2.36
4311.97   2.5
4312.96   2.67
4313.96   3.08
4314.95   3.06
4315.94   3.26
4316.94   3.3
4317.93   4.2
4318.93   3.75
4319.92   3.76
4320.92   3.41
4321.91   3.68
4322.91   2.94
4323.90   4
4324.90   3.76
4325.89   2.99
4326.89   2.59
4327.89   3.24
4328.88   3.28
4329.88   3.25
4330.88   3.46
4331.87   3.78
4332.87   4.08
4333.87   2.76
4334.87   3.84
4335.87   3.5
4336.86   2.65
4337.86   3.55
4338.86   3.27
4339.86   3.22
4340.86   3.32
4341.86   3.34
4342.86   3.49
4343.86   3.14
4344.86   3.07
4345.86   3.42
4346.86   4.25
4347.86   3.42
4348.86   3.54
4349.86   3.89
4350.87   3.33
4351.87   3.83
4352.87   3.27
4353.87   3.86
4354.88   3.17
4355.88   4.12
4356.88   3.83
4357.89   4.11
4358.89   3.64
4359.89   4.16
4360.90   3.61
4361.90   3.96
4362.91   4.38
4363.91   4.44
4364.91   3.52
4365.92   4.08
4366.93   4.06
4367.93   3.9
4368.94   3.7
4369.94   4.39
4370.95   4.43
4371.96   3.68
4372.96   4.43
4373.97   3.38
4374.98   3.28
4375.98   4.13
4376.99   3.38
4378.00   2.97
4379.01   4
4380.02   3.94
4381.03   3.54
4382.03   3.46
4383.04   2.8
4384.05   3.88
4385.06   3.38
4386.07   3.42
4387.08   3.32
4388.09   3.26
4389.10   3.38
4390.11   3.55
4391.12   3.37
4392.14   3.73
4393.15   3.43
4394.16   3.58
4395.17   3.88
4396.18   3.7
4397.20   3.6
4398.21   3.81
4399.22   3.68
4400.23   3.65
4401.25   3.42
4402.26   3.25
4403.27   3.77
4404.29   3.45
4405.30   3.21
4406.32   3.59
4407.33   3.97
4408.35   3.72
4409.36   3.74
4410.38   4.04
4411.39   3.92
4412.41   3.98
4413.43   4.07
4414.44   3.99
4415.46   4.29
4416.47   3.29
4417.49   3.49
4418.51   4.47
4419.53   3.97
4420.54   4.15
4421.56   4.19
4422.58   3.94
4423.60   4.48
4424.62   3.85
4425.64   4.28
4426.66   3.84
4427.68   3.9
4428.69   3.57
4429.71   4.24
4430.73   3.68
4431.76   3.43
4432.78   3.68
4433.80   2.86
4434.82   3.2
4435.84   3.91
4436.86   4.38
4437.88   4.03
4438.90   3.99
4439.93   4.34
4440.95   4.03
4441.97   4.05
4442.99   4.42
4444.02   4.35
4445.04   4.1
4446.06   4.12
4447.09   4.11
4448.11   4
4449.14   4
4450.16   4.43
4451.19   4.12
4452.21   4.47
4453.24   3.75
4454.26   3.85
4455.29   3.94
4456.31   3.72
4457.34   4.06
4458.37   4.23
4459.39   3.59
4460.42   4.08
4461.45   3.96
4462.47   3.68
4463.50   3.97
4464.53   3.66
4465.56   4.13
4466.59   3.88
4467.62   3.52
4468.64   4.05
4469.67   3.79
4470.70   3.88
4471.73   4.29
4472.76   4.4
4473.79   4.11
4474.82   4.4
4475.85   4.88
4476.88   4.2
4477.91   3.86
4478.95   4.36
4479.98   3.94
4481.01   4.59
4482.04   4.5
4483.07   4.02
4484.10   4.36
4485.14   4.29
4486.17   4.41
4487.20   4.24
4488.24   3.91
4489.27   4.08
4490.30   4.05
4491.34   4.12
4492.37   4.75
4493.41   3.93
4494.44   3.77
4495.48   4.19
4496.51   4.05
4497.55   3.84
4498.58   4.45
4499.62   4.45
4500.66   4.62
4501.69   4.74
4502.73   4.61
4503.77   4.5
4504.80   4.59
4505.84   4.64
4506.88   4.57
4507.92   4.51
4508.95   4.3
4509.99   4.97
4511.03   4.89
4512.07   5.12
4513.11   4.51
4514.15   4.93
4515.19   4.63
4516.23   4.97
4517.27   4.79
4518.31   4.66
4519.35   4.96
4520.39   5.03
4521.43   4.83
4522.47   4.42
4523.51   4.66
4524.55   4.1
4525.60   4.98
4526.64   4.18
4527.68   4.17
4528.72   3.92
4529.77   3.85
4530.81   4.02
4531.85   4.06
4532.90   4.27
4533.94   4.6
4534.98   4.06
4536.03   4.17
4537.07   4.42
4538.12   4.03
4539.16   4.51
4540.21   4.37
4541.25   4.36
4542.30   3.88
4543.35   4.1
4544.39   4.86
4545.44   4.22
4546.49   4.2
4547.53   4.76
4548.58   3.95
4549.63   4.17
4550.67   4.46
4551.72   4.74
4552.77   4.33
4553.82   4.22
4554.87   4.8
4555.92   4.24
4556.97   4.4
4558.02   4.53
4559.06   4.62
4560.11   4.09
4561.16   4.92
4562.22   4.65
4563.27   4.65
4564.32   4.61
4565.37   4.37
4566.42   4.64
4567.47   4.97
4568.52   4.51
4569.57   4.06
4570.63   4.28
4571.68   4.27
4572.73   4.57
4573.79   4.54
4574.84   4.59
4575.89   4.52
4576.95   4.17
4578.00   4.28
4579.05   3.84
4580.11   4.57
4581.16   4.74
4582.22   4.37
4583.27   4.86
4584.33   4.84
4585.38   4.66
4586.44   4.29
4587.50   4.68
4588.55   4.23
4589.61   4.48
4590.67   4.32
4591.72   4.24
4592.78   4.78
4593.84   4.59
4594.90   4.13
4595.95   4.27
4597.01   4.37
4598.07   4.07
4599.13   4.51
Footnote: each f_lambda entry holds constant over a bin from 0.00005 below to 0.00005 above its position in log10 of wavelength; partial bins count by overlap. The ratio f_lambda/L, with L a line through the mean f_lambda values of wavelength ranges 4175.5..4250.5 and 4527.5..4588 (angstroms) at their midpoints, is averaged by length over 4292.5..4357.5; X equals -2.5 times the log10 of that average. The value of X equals 0.12 mag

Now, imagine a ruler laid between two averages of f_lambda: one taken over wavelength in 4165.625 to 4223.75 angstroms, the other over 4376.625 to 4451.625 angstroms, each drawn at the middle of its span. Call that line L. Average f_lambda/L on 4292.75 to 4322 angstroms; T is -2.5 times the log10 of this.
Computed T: 0.20 mag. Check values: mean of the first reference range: 3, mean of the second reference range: 3.79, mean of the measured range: 2.84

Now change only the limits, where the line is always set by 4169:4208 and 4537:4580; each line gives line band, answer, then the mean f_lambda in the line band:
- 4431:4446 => 0.01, 3.91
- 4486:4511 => -0.05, 4.36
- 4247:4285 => 0.02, 3.22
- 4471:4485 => -0.05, 4.29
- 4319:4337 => 0.03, 3.41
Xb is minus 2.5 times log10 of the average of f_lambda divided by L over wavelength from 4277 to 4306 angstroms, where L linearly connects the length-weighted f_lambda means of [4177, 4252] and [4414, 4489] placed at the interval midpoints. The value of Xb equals 0.17 mag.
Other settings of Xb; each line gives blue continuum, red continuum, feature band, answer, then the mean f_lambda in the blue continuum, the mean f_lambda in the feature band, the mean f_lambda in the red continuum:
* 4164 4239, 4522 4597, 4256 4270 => 0.01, 3.04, 3.23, 4.4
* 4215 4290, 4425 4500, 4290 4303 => 0.19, 3.21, 2.83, 4.05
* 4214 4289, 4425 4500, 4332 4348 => 0.05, 3.21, 3.4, 4.05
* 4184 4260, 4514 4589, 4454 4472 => 0.06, 3.18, 3.9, 4.45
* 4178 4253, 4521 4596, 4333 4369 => 0.00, 3.12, 3.63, 4.4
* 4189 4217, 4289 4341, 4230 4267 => -0.10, 3.03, 3.33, 3.04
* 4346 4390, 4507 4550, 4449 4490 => 0.02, 3.73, 4.09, 4.45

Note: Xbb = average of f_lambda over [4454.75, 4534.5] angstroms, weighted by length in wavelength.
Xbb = 4.3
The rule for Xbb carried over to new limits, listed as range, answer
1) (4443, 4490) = 4.1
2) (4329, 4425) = 3.68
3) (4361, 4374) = 4.04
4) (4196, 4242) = 3.11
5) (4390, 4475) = 3.89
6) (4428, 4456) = 3.96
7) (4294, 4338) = 3.02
